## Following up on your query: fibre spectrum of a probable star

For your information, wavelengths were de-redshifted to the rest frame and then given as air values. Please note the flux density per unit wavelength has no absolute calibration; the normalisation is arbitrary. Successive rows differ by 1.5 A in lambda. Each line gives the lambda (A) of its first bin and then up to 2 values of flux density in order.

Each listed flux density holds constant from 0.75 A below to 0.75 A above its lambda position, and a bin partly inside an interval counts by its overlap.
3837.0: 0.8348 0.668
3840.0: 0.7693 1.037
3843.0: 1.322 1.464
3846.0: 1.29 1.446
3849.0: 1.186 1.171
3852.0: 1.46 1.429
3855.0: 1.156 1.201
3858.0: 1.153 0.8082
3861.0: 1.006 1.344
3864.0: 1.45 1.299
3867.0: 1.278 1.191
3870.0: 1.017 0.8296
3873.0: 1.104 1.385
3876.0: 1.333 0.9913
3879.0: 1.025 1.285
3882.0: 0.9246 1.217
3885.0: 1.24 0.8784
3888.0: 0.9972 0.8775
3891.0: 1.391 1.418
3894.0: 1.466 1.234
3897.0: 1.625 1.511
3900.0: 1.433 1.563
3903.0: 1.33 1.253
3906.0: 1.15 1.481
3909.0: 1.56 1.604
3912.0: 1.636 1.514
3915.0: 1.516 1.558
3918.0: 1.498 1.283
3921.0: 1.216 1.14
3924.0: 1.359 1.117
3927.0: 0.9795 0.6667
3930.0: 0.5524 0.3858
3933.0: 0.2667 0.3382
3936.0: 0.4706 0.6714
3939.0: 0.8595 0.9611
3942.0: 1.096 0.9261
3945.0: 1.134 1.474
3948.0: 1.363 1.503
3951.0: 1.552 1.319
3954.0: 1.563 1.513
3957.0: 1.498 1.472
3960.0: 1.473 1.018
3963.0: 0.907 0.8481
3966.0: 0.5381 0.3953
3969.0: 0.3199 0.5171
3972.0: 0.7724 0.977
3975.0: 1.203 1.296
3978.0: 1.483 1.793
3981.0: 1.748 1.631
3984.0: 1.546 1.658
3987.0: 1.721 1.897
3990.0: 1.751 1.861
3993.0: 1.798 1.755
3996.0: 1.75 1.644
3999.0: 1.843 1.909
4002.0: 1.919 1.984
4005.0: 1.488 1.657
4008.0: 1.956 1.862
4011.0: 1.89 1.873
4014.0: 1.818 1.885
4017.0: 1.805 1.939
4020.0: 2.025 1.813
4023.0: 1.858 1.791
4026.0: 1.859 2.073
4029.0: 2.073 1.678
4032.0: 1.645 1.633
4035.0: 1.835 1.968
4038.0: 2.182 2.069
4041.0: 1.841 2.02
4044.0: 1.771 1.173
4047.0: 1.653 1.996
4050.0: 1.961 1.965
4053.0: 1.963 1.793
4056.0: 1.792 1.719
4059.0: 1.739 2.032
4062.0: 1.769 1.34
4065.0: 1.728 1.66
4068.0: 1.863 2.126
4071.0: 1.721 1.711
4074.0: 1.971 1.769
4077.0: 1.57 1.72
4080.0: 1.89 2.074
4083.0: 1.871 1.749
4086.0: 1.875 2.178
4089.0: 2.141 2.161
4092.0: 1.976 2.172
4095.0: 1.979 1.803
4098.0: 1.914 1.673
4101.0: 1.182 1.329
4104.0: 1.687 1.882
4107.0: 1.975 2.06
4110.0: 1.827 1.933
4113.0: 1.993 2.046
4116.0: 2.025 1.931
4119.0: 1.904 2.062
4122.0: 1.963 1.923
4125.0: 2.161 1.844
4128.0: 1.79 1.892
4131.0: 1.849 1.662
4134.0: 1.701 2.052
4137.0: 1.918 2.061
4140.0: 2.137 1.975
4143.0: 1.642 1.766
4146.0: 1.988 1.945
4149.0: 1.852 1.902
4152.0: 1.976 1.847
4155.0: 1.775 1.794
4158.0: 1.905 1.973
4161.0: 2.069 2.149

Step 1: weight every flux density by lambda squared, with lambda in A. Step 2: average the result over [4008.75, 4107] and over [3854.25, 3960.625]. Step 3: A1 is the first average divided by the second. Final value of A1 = 1.66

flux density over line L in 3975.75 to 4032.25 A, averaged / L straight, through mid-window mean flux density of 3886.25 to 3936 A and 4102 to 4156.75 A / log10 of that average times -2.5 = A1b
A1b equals -0.195 mag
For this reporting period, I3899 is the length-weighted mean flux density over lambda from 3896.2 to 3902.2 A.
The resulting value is 1.53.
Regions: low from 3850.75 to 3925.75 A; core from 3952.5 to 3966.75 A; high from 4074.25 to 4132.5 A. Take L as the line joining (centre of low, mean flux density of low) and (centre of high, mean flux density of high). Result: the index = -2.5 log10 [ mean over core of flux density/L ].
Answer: 0.22 mag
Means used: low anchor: 1.28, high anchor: 1.89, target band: 1.21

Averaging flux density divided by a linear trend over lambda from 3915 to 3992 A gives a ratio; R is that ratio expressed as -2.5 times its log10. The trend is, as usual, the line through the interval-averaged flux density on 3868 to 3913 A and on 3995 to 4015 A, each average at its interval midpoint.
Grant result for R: 0.33 mag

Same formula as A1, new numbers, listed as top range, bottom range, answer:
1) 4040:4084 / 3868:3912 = 1.56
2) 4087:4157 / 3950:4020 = 1.35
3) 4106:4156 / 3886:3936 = 1.79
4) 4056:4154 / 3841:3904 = 1.70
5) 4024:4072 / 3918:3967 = 1.83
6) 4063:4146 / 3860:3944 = 1.80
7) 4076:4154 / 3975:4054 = 1.10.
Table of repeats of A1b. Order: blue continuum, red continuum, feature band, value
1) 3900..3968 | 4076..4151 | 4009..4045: -0.22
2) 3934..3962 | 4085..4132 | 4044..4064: -0.07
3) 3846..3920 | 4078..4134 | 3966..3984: 0.37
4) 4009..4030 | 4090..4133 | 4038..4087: 0.04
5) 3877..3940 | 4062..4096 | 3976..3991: -0.13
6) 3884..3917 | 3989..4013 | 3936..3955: 0.31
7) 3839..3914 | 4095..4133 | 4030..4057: -0.10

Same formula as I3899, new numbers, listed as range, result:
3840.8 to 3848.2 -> 1.31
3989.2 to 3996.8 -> 1.78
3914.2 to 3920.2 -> 1.47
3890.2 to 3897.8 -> 1.42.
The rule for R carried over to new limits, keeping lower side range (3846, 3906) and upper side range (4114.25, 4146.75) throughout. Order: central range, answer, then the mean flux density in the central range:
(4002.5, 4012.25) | -0.15 mag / 1.81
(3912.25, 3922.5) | -0.06 mag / 1.42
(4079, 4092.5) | -0.11 mag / 1.99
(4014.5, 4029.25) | -0.17 mag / 1.91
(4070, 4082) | -0.02 mag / 1.8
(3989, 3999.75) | -0.15 mag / 1.77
